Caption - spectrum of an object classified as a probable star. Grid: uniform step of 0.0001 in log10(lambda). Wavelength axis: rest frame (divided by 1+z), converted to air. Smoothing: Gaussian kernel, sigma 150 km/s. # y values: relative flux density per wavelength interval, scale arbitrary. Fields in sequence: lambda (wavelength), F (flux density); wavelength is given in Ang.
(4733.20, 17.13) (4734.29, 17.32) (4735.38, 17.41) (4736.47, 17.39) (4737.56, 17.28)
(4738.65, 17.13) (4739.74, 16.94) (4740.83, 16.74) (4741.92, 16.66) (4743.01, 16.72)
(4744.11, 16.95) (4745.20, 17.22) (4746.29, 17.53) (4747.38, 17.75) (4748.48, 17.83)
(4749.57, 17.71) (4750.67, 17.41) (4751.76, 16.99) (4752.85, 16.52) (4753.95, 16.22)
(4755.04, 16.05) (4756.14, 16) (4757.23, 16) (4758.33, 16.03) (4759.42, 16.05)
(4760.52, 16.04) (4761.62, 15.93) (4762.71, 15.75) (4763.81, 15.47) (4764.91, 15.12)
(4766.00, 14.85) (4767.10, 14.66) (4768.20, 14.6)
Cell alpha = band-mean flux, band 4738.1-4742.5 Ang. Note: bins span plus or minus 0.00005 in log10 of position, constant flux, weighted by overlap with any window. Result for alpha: 16.9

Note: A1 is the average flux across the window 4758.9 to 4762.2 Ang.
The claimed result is 16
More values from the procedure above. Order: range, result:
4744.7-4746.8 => 17.4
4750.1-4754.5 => 16.8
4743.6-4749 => 17.5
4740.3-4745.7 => 16.9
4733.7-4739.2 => 17.3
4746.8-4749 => 17.8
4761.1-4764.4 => 15.7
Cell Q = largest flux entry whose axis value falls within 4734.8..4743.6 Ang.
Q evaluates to 17.41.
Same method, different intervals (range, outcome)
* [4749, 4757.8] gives 17.71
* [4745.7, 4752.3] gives 17.83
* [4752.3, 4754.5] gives 16.52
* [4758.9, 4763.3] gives 16.05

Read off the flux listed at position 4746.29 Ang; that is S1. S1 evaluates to 17.53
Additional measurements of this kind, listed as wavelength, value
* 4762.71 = 15.75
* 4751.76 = 16.99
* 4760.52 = 16.04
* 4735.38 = 17.41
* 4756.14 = 16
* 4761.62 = 15.93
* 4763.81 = 15.47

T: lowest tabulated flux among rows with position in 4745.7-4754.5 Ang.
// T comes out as 16.22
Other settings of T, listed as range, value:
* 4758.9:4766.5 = 14.85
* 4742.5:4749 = 16.72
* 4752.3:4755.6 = 16.05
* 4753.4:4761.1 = 16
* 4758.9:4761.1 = 16.04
